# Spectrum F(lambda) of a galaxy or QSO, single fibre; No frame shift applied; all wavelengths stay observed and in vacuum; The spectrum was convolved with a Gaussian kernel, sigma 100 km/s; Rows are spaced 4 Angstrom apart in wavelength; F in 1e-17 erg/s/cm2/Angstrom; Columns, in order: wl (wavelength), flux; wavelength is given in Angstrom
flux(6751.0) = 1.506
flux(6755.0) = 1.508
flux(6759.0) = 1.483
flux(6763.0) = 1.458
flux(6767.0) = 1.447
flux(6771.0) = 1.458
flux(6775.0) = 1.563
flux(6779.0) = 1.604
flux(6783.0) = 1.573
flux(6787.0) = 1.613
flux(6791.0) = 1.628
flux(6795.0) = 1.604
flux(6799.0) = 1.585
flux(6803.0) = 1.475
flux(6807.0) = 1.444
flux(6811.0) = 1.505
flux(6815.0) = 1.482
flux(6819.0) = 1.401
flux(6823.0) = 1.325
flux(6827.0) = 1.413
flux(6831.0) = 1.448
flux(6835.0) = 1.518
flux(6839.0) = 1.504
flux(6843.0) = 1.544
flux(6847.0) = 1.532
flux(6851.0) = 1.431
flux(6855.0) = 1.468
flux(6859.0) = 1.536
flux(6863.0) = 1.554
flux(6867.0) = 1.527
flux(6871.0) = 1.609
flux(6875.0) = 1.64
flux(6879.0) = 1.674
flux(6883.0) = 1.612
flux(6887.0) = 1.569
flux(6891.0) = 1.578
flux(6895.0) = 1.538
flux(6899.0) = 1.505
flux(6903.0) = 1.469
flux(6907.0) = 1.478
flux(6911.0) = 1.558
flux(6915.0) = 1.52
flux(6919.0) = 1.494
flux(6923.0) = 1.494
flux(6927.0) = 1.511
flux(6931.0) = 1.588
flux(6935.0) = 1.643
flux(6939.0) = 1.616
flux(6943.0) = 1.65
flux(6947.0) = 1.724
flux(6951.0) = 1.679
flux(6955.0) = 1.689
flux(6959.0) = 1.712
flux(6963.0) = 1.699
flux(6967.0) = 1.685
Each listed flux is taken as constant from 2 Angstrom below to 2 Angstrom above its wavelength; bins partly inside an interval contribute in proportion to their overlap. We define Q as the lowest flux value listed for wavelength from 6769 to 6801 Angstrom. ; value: 1.458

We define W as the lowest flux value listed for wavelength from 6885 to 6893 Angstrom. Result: 1.569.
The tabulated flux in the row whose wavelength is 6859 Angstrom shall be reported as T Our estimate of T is 1.536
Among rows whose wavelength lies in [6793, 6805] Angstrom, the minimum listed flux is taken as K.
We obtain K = 1.475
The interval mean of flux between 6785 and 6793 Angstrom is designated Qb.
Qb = 1.62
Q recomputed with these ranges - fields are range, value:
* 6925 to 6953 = 1.511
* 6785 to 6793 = 1.613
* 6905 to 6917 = 1.478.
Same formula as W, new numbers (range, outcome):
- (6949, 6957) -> 1.679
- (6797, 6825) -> 1.325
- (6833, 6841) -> 1.504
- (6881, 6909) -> 1.469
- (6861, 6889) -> 1.527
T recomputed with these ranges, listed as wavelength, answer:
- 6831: 1.448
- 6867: 1.527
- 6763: 1.458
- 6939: 1.616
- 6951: 1.679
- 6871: 1.609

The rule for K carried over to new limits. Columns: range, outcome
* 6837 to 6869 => 1.431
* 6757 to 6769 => 1.447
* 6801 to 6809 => 1.444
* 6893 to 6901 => 1.505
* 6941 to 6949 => 1.65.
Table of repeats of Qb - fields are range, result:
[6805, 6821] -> 1.46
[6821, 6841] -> 1.44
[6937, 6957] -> 1.67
